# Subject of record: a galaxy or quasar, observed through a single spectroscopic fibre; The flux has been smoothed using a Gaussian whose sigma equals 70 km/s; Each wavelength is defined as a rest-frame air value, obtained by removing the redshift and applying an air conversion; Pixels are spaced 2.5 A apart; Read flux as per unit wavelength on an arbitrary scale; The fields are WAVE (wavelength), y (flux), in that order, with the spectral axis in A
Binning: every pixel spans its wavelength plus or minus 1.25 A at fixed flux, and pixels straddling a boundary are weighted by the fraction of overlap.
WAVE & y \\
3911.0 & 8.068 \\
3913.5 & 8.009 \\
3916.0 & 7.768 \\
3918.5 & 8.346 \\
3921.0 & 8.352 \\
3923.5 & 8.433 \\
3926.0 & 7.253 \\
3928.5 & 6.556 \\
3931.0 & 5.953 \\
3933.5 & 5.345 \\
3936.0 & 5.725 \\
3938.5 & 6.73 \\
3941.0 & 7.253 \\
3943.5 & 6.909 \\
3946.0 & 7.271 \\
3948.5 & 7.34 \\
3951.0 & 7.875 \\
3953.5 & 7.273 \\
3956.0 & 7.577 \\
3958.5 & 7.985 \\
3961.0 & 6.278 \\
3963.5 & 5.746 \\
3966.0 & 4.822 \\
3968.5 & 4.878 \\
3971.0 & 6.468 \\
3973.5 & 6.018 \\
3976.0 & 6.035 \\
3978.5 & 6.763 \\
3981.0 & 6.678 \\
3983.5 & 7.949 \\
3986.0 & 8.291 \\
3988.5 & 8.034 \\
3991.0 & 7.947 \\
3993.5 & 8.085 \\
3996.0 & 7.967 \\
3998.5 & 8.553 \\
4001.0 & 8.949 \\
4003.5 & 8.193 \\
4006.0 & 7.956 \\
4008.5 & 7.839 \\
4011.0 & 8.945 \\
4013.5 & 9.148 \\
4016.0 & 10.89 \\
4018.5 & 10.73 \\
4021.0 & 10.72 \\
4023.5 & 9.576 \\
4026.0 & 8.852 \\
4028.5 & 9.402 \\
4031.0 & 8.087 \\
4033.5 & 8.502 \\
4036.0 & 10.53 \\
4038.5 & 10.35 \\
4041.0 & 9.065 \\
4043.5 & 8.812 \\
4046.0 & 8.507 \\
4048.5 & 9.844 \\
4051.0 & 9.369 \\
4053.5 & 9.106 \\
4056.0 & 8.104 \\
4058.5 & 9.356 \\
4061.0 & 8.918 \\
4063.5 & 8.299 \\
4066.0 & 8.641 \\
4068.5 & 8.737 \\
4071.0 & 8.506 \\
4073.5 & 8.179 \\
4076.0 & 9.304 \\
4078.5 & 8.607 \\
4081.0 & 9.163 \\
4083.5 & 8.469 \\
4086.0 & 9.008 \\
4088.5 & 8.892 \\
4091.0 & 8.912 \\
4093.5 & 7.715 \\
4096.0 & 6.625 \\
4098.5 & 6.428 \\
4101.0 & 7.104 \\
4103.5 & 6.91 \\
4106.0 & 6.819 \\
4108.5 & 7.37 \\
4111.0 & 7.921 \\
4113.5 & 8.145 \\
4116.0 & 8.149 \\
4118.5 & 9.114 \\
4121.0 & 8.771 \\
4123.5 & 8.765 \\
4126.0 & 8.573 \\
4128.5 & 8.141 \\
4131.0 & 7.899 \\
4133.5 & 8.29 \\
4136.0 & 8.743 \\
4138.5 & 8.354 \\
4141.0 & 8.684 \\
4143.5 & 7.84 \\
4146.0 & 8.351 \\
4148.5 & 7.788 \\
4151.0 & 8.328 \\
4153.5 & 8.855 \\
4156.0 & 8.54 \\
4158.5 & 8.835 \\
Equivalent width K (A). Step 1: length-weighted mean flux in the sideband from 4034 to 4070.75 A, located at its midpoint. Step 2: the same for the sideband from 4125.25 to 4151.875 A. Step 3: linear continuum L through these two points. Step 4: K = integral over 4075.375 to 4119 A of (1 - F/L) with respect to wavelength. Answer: 3.3 A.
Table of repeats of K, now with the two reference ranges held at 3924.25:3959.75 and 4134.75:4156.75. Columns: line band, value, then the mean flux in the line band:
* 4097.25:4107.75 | 1.6 A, 6.84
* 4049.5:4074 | -3.0 A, 8.75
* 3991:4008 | -2.0 A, 8.24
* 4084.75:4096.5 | -0.5 A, 8.33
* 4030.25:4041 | -2.5 A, 9.39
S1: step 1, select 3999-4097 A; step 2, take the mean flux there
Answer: 8.95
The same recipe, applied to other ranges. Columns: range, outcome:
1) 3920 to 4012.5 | 7.2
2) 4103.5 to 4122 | 7.95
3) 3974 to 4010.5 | 7.79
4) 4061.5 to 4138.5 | 8.22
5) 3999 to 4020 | 9.08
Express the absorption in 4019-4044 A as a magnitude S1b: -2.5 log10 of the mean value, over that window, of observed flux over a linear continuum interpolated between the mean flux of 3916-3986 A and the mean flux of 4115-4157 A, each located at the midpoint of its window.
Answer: -0.25 mag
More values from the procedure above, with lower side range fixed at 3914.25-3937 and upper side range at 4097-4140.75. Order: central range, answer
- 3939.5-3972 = 0.08 mag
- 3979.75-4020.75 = -0.15 mag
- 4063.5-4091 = -0.12 mag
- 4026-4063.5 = -0.19 mag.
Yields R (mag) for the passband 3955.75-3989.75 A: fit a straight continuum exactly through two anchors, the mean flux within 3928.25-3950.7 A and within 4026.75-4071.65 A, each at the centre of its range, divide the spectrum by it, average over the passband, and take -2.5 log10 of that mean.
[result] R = 0.109 mag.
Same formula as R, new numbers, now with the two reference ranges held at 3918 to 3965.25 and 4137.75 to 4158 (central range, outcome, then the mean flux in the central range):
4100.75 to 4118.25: 0.07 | 7.6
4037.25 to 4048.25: -0.20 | 9.24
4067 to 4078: -0.11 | 8.68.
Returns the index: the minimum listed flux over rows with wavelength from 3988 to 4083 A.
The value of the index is 7.839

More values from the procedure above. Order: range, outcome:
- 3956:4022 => 4.822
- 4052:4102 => 6.428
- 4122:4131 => 7.899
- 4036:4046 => 8.507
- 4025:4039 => 8.087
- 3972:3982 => 6.018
